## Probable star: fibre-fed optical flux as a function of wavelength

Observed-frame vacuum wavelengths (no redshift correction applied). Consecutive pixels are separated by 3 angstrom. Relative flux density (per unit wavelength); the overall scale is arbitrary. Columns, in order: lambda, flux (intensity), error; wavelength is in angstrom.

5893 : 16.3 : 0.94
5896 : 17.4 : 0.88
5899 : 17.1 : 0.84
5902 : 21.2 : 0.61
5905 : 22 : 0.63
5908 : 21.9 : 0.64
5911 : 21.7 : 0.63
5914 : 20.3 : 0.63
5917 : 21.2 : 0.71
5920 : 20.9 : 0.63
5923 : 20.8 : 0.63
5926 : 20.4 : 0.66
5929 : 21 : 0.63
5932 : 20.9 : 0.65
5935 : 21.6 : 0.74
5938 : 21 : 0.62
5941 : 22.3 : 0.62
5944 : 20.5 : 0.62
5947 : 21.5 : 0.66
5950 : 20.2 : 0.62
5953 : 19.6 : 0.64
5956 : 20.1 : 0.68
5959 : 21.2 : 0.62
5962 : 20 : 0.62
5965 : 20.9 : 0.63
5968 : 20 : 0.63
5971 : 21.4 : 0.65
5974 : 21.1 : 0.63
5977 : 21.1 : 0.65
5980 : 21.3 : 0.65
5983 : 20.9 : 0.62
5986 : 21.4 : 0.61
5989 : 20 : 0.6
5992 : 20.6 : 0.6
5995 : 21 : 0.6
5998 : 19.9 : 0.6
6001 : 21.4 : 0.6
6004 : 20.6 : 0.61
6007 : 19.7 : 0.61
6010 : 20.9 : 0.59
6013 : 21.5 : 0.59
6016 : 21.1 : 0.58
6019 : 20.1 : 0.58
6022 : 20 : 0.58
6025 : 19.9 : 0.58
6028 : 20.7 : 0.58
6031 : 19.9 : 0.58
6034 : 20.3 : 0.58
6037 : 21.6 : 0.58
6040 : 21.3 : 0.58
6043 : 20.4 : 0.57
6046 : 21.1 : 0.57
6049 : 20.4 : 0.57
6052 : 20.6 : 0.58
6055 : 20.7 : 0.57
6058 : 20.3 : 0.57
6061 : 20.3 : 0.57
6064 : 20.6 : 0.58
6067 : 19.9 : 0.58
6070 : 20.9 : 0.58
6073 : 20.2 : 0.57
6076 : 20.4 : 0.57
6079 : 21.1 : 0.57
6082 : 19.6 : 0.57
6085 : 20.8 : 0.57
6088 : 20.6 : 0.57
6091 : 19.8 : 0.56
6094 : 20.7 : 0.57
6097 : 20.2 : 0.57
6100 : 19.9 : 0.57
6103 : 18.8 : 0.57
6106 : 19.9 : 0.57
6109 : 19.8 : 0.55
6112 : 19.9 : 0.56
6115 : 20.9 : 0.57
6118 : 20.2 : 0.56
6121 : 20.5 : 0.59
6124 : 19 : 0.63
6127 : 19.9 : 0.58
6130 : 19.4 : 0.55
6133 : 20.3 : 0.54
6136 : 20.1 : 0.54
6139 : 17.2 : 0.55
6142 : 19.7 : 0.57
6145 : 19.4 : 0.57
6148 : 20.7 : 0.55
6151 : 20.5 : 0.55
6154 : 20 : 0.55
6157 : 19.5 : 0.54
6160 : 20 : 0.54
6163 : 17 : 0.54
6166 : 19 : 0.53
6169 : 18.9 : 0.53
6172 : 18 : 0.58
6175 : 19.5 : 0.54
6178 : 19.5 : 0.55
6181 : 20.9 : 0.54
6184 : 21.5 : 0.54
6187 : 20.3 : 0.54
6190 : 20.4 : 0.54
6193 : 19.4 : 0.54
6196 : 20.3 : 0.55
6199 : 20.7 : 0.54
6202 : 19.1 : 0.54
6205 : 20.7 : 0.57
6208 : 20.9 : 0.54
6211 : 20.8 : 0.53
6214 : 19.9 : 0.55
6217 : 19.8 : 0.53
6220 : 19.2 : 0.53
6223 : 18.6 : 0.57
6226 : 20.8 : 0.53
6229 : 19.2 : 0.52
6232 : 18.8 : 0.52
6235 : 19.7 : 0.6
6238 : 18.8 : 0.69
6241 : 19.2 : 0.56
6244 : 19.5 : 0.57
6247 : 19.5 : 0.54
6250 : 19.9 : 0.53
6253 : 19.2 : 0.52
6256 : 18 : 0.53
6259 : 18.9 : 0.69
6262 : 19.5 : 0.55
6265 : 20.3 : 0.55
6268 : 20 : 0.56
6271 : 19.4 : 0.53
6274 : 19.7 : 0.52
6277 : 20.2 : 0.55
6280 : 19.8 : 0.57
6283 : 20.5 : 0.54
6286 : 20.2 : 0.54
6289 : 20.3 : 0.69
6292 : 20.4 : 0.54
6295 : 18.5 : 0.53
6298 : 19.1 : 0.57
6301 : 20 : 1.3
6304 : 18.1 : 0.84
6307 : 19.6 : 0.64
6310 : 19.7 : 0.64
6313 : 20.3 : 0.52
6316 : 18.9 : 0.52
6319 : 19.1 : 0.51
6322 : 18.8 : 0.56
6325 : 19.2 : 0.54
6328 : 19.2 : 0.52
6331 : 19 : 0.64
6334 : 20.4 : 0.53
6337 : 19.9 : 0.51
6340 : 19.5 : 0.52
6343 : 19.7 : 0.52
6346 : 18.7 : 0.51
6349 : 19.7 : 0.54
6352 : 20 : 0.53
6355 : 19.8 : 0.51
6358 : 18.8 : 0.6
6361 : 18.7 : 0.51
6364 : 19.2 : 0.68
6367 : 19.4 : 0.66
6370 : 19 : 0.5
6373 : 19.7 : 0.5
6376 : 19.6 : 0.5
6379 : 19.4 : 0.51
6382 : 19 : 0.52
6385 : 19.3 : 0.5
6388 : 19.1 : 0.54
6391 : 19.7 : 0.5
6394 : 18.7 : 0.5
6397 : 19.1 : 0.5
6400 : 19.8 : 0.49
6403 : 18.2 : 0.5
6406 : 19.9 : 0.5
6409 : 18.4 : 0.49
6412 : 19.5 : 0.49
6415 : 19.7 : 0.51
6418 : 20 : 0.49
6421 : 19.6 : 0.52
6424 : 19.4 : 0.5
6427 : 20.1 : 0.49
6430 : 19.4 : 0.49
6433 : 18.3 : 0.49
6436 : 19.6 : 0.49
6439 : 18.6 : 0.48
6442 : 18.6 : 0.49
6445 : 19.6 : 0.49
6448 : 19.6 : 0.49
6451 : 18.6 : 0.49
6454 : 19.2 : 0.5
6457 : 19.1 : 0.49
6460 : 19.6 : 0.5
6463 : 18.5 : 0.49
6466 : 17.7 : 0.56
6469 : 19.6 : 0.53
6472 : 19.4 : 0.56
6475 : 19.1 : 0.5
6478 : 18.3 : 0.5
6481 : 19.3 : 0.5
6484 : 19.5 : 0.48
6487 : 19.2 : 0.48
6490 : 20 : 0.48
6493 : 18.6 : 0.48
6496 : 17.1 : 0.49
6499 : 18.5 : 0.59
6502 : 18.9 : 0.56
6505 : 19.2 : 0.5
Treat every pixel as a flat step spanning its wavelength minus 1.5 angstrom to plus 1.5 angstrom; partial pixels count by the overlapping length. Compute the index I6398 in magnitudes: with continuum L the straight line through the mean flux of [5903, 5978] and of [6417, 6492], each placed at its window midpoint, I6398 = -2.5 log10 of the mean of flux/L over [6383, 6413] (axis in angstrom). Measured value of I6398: 0.01 mag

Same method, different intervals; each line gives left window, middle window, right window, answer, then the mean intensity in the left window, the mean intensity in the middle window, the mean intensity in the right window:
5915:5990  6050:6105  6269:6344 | 0.006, 20.9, 20.3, 19.6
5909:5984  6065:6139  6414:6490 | 0.016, 20.9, 20.1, 19.2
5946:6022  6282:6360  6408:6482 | 0.003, 20.7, 19.5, 19.2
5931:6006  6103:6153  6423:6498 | 0.023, 20.8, 19.8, 19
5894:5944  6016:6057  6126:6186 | -0.023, 20.7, 20.6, 19.6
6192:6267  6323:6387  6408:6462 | 0.002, 19.6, 19.4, 19.3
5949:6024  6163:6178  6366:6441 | 0.074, 20.6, 18.7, 19.3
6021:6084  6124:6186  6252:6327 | 0.029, 20.5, 19.5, 19.5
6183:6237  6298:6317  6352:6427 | 0.011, 20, 19.4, 19.3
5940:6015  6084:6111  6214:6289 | 0.010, 20.8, 20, 19.6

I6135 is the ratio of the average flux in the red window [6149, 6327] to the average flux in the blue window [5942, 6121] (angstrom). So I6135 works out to 0.96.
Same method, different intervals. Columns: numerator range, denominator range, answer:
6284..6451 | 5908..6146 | 0.95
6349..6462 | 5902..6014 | 0.92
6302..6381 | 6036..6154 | 0.96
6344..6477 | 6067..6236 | 0.97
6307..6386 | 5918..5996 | 0.93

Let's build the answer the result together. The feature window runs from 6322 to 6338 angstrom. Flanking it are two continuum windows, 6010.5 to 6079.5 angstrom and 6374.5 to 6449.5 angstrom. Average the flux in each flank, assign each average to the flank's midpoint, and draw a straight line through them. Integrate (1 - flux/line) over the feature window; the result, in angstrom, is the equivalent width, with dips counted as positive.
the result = 0.1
